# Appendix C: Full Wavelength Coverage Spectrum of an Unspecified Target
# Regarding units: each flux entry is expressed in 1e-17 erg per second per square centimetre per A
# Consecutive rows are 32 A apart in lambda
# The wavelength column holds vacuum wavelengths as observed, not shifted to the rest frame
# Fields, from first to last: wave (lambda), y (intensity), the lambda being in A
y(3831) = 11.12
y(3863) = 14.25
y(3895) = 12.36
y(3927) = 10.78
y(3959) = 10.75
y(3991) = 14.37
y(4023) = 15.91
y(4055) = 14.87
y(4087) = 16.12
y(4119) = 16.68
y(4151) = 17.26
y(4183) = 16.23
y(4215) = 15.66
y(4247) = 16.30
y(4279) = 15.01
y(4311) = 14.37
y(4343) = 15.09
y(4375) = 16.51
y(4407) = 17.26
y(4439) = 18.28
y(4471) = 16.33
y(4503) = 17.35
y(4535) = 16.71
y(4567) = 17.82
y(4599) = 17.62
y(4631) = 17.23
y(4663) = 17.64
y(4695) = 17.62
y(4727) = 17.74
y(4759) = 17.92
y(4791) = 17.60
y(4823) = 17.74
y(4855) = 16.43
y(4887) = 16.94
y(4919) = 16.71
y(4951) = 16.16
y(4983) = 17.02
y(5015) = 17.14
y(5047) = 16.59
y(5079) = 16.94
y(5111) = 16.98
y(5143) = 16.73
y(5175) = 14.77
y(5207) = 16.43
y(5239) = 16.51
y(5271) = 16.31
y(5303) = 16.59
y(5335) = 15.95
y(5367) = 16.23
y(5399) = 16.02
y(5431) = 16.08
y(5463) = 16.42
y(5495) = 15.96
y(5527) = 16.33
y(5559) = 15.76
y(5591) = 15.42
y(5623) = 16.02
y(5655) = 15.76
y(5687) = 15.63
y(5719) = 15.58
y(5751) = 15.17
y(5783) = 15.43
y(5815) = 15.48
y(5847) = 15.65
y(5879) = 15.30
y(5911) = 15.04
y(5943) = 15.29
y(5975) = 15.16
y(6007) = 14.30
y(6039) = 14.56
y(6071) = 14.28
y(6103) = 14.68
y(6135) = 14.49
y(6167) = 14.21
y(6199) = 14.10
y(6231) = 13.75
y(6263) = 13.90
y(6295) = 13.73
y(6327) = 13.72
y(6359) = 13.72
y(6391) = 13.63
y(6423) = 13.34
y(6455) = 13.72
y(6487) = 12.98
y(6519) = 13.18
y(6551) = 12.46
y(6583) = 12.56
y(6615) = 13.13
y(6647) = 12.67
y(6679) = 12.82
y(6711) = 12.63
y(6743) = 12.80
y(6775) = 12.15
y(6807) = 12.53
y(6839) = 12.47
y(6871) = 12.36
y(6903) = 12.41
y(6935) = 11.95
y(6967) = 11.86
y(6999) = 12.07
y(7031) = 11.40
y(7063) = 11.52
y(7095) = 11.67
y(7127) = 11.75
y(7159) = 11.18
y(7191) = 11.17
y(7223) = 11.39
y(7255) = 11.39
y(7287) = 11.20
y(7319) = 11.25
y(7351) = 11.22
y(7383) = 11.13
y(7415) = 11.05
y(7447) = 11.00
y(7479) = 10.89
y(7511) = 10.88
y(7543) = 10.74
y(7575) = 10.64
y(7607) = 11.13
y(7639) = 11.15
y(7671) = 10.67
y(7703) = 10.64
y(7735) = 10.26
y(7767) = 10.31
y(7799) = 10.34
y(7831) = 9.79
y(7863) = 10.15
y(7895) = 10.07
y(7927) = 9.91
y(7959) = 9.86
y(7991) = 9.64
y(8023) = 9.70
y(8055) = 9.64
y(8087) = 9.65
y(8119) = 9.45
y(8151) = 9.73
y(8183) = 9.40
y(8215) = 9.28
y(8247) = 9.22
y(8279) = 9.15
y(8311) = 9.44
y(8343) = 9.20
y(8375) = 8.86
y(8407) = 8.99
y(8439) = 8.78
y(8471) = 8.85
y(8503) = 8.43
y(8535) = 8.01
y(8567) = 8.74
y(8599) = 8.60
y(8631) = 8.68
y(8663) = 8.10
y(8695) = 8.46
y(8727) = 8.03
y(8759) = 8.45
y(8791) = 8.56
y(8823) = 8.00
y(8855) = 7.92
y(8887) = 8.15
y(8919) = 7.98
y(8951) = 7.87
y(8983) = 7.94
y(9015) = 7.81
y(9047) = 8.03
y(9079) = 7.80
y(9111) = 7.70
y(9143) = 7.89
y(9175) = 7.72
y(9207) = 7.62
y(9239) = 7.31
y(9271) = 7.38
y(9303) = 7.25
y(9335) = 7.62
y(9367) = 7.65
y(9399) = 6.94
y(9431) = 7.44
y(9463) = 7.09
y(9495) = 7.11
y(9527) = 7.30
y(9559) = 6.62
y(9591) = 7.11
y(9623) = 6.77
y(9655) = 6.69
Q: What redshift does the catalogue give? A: 0.000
